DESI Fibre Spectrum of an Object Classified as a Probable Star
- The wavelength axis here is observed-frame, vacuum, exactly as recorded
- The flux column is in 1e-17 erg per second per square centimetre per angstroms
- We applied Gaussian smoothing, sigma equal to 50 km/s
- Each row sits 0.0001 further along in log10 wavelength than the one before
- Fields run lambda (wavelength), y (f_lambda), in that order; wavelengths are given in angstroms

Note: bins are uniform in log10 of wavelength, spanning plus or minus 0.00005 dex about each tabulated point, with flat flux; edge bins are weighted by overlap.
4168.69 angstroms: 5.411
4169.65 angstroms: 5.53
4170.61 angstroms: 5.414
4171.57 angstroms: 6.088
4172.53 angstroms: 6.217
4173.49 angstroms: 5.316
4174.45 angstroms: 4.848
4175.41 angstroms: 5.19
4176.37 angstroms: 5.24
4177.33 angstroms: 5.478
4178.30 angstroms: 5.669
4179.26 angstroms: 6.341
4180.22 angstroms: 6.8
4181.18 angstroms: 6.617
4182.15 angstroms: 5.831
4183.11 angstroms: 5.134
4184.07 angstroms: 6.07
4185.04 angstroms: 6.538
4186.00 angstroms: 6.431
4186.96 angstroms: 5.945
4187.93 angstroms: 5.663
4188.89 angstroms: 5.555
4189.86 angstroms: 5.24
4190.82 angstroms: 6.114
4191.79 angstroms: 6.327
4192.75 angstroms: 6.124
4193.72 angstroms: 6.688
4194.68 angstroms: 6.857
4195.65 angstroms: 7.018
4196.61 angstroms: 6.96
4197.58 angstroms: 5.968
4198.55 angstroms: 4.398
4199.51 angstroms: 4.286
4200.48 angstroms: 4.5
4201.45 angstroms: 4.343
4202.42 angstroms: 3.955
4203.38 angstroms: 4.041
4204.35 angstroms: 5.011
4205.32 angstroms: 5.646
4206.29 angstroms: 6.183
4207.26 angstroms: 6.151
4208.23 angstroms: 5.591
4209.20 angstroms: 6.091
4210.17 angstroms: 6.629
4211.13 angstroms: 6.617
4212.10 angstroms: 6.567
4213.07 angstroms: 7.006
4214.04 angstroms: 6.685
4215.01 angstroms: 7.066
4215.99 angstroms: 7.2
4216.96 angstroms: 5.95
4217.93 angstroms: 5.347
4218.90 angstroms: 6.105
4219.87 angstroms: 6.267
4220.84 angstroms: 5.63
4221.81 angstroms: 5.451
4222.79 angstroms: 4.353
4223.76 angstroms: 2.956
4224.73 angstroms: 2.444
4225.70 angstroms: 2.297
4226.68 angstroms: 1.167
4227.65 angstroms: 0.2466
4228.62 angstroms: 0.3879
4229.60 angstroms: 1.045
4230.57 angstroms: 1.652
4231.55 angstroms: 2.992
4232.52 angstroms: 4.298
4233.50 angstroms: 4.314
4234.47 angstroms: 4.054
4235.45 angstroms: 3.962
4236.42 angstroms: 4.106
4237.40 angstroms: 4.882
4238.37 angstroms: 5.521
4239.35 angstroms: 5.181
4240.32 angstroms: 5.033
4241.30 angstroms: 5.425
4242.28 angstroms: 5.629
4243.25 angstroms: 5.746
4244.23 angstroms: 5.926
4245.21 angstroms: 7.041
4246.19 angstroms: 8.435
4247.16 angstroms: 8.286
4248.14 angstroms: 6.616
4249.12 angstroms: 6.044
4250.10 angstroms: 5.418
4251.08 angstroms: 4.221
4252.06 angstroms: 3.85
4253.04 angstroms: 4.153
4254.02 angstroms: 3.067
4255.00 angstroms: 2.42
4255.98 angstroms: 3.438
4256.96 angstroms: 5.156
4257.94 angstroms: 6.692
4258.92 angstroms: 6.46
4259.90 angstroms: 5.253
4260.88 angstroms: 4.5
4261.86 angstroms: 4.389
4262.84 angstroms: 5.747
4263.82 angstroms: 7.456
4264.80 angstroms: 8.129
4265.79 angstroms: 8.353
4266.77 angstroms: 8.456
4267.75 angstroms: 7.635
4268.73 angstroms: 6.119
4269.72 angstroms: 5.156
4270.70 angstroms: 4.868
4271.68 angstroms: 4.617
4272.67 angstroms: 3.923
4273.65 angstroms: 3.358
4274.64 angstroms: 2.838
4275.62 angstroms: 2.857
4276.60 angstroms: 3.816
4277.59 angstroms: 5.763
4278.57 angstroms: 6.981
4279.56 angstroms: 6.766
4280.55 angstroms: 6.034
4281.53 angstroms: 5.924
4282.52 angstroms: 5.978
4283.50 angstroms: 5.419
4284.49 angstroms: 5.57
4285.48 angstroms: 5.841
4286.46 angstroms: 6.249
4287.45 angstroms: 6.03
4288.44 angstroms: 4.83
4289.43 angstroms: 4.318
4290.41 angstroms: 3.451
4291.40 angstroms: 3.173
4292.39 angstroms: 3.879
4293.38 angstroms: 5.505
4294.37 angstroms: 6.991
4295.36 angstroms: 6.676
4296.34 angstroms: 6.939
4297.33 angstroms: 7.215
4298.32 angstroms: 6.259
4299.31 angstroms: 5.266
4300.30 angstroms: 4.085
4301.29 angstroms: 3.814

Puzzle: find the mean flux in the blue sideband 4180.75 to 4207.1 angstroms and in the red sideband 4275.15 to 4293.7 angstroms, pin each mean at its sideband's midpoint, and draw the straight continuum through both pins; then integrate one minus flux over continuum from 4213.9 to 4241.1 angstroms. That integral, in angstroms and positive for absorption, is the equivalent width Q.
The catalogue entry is 6.7 angstroms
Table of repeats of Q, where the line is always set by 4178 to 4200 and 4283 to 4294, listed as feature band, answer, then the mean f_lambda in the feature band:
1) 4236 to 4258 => 0.5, 5.29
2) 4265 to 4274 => -1.3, 5.94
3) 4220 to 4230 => 5.2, 2.74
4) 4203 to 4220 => -1.0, 6.13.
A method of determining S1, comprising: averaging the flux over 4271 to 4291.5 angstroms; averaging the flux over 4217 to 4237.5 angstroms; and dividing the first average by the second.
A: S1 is 1.40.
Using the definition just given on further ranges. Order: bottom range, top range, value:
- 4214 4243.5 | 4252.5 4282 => 1.26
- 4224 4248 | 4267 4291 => 1.24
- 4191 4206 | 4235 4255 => 0.97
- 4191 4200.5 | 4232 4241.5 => 0.78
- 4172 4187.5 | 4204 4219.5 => 1.07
